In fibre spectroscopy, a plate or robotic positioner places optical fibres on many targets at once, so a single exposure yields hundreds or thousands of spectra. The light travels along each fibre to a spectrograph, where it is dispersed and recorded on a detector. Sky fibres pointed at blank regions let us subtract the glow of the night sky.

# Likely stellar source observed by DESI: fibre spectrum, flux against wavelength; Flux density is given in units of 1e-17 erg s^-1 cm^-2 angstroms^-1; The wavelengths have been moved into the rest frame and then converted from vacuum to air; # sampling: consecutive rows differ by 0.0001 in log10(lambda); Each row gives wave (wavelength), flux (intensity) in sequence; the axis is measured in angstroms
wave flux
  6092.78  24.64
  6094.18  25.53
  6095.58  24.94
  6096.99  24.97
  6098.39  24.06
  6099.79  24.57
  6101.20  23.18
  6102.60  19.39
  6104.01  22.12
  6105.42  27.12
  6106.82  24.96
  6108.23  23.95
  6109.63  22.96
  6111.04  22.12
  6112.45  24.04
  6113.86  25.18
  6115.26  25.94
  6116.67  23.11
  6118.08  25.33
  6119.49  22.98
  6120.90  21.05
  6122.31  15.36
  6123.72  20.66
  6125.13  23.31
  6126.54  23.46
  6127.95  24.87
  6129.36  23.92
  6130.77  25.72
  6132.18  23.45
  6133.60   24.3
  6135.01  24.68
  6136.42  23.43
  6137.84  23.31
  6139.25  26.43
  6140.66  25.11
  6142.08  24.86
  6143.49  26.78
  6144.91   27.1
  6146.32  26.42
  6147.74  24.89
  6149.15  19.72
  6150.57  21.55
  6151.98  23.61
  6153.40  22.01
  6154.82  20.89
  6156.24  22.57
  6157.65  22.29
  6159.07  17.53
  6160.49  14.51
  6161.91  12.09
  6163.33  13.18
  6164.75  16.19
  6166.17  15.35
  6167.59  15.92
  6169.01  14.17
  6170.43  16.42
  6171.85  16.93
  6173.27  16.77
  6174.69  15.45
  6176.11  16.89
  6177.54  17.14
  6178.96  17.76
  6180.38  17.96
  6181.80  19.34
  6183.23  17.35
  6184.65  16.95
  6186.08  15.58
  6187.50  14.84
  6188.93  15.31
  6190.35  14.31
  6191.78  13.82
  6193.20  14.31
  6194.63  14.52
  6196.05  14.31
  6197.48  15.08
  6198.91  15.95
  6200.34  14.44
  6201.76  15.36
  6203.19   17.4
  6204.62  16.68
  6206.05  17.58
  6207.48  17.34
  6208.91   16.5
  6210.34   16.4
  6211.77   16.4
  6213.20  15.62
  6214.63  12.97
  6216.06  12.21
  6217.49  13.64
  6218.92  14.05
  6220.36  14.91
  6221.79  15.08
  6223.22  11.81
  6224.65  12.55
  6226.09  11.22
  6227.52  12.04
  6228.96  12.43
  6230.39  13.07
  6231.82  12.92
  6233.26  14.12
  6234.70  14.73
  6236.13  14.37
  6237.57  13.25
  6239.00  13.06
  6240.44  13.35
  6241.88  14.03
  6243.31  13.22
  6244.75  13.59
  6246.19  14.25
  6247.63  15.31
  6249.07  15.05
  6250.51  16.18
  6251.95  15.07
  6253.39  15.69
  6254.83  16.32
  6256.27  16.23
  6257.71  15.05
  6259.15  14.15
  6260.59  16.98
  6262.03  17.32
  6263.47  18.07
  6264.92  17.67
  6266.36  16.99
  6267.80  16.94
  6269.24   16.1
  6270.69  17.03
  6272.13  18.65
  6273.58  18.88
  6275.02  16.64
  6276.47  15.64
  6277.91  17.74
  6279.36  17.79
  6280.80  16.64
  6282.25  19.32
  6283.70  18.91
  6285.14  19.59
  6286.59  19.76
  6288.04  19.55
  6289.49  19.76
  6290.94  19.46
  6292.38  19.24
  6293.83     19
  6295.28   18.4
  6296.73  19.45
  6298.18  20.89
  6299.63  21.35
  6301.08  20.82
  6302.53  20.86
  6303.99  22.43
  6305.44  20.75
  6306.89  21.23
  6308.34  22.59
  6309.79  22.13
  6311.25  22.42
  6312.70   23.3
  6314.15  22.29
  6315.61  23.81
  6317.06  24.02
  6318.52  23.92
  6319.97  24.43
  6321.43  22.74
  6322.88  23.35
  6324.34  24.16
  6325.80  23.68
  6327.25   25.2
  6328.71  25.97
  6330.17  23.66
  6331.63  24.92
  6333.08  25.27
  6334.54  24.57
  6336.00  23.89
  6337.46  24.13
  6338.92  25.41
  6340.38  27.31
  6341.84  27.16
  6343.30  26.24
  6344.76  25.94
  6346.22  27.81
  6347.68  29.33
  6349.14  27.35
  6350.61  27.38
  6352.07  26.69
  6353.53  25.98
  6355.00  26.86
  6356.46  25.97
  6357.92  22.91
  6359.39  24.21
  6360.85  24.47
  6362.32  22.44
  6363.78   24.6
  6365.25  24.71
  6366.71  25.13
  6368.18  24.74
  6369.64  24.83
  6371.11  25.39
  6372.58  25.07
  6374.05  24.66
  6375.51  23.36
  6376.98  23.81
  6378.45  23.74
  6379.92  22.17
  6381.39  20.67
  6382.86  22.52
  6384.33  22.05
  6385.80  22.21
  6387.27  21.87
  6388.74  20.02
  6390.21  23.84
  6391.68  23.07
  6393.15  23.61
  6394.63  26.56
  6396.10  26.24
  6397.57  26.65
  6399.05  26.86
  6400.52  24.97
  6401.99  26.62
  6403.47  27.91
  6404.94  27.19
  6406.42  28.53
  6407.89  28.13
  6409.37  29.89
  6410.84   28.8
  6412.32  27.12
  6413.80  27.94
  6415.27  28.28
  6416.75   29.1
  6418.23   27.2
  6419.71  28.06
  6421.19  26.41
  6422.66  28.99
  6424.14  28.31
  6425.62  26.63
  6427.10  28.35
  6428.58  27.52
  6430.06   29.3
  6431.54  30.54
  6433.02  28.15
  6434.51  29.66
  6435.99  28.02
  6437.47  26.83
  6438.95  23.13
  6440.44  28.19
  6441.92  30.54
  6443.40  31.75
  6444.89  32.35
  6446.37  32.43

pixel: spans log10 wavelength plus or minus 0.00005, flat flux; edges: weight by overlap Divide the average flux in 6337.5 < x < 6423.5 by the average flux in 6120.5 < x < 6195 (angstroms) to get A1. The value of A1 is 1.3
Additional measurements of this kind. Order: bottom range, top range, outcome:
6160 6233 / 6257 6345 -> 1.39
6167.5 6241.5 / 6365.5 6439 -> 1.73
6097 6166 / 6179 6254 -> 0.65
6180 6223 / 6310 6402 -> 1.59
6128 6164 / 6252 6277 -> 0.74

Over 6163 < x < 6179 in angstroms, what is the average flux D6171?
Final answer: 16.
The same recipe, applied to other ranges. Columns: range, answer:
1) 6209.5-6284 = 15.2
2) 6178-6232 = 15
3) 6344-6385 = 24.8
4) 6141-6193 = 18.5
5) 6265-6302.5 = 18.6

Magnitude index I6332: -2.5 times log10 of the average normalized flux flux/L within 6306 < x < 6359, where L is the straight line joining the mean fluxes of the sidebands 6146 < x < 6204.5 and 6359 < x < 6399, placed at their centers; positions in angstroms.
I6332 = -0.11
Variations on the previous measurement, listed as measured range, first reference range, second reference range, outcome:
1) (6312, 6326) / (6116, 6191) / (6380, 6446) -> 0.04 mag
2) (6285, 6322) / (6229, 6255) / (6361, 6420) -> -0.14 mag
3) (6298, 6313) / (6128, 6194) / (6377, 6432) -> 0.09 mag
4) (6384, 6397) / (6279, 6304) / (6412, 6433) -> 0.12 mag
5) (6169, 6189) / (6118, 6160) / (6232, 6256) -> 0.19 mag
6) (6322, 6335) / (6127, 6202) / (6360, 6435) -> -0.03 mag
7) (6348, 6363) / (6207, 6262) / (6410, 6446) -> -0.11 mag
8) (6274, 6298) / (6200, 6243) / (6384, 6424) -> 0.00 mag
